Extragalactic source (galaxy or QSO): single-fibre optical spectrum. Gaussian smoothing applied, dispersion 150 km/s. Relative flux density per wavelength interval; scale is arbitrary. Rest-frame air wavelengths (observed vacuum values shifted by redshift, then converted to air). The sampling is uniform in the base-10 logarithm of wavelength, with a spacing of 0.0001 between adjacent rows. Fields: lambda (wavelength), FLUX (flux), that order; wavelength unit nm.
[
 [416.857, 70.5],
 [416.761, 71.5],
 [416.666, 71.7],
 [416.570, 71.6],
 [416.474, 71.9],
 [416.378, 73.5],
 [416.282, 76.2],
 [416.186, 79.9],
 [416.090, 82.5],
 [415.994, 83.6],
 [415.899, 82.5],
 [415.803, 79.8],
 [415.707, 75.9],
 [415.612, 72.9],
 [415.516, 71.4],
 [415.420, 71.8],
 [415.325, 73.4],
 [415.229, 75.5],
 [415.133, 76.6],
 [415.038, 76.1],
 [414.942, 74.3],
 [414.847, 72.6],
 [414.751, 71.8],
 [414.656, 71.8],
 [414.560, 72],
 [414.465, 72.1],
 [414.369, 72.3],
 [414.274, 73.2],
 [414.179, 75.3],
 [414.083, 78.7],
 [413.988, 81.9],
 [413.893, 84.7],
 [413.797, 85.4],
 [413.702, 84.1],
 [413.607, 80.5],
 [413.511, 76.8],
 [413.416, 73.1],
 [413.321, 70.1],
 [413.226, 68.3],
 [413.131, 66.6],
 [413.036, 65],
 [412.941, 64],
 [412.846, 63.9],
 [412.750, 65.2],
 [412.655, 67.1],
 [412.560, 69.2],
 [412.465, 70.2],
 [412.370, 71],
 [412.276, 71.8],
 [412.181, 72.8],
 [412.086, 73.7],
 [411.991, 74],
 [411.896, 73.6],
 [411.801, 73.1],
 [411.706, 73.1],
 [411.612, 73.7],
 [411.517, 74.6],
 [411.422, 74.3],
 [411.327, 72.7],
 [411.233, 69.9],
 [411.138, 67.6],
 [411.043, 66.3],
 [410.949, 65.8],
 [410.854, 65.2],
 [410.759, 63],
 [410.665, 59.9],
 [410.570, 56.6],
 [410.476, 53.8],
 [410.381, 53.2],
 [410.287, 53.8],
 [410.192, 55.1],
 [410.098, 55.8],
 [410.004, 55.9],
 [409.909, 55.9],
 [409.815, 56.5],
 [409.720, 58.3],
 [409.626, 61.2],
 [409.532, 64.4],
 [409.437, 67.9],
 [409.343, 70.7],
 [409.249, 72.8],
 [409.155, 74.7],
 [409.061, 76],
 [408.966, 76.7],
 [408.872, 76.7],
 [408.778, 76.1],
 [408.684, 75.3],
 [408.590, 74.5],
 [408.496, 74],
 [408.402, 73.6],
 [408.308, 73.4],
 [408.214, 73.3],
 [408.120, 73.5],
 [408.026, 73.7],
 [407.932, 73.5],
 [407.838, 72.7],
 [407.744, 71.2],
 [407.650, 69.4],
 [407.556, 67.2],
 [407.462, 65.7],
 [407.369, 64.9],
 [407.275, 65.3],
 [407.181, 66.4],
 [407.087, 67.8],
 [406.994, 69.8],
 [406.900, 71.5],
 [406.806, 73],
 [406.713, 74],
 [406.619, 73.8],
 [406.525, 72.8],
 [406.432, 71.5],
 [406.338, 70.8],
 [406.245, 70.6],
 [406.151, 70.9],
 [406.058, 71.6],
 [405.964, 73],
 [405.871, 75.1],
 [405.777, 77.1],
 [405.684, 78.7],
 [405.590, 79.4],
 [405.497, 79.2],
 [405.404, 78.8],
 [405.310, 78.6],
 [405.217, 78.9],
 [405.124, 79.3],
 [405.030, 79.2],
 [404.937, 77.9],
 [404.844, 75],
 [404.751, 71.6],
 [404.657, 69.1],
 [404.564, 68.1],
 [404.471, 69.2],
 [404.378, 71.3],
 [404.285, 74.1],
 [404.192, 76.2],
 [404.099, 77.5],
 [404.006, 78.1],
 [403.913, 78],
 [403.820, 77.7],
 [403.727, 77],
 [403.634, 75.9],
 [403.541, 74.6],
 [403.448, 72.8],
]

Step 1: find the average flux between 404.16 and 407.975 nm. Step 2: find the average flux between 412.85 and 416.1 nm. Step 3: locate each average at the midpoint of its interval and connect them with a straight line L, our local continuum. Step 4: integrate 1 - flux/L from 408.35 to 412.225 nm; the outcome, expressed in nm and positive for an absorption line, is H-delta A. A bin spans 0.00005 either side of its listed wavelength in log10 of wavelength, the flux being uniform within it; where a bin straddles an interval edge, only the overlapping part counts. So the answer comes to 0.34 nm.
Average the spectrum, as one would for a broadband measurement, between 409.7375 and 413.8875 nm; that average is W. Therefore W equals 67.6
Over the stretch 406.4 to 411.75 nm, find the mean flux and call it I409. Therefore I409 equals 68.1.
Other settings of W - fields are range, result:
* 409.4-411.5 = 61.6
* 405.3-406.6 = 74.7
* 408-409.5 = 73.8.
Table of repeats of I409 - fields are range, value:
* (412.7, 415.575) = 73.6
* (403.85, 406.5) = 75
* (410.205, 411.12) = 59.8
